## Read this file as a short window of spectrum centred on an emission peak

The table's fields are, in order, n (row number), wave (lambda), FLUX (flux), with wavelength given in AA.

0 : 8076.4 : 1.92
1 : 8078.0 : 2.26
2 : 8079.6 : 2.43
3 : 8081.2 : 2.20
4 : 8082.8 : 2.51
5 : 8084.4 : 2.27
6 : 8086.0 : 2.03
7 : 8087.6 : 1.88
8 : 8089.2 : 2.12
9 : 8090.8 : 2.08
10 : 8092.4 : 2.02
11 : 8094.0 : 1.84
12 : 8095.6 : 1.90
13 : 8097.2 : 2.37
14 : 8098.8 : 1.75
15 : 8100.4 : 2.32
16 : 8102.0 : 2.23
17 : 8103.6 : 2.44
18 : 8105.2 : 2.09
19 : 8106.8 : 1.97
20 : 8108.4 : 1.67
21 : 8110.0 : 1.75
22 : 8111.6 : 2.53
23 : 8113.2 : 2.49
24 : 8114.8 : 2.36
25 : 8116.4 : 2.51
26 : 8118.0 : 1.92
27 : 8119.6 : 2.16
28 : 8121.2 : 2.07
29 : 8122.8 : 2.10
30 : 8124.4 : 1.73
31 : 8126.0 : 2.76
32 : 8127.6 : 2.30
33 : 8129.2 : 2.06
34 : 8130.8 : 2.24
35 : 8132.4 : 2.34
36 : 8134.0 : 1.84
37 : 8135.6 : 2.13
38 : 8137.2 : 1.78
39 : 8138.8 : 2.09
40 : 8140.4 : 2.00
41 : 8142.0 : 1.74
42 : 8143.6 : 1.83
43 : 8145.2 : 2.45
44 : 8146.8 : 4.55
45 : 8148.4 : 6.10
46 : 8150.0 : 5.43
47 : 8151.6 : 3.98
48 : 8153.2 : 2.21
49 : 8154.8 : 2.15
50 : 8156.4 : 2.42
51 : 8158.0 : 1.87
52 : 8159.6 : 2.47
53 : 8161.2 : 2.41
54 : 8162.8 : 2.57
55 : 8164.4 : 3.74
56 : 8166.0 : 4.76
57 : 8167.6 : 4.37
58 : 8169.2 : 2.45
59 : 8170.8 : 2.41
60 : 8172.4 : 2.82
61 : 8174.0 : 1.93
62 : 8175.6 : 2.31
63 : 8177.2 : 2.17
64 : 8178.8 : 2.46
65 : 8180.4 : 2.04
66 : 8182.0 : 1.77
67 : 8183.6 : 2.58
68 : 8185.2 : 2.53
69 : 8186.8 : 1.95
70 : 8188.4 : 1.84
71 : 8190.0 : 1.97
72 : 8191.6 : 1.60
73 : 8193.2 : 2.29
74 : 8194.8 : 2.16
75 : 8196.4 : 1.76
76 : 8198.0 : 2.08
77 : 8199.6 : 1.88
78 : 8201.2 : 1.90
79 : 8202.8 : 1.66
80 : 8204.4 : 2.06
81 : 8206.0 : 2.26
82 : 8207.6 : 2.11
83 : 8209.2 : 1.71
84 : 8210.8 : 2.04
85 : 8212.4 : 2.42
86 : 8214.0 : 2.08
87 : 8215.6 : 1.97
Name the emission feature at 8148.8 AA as [S II] 6716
